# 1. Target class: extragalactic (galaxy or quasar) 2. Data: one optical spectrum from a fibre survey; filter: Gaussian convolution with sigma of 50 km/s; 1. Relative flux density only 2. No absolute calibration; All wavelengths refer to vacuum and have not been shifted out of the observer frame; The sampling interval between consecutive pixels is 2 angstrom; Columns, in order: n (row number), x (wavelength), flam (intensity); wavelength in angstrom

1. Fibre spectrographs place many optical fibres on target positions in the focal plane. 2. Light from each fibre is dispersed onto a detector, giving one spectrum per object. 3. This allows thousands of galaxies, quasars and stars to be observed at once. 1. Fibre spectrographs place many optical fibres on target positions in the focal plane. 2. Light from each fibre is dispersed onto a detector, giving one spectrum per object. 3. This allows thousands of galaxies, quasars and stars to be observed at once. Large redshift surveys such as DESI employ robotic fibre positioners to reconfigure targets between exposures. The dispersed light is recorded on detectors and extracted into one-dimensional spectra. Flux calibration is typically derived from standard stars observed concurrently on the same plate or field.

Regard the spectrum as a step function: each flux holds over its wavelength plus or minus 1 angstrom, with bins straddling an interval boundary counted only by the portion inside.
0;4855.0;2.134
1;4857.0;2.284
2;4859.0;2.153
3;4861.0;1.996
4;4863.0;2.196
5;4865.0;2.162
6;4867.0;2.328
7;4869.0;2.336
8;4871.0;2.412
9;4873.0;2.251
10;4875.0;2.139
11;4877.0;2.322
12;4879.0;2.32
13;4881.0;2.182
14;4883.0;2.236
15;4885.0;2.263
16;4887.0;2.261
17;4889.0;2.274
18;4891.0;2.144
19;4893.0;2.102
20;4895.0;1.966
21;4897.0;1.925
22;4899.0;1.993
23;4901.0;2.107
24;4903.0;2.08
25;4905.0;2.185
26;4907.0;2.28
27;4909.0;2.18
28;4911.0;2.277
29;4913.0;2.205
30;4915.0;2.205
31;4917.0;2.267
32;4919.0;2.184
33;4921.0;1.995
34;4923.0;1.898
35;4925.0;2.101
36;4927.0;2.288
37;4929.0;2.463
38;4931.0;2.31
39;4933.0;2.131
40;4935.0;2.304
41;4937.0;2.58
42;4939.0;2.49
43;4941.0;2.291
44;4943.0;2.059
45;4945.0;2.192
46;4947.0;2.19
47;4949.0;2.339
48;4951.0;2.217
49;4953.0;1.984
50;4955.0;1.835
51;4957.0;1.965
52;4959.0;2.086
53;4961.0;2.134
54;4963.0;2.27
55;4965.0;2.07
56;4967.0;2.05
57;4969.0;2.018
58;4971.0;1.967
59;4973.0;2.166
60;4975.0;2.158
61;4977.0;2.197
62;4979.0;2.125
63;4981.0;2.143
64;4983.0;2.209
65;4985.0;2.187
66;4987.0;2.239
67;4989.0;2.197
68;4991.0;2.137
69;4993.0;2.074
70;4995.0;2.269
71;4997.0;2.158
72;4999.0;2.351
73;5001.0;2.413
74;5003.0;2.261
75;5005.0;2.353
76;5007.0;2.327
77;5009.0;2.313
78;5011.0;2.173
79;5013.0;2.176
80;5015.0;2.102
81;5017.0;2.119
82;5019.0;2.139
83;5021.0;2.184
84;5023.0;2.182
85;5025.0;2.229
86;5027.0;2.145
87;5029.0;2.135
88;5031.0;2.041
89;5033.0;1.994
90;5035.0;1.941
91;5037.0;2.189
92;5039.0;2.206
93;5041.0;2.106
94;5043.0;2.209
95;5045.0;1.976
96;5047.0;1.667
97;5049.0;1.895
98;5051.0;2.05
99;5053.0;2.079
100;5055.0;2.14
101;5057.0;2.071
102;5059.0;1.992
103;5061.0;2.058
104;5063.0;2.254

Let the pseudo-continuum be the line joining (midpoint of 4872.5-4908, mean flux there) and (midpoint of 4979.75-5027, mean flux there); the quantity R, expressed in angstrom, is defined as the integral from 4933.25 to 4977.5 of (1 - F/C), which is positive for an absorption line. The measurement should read 0.6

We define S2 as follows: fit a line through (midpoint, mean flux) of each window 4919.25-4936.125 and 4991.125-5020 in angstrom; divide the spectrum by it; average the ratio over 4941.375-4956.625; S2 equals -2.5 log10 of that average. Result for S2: 0.04 mag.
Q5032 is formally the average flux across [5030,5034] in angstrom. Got 2.02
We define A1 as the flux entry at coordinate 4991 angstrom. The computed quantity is 2.137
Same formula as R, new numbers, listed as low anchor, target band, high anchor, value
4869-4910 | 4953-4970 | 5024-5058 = 0.62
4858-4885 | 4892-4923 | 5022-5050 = 1.05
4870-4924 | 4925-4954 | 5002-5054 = -1.50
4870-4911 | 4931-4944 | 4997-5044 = -0.74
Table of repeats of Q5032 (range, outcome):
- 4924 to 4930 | 2.28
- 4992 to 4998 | 2.17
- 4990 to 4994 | 2.11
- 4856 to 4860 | 2.22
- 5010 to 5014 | 2.17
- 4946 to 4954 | 2.18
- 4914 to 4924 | 2.11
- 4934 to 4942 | 2.42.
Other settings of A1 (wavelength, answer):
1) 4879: 2.32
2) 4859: 2.153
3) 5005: 2.353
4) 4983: 2.209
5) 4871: 2.412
